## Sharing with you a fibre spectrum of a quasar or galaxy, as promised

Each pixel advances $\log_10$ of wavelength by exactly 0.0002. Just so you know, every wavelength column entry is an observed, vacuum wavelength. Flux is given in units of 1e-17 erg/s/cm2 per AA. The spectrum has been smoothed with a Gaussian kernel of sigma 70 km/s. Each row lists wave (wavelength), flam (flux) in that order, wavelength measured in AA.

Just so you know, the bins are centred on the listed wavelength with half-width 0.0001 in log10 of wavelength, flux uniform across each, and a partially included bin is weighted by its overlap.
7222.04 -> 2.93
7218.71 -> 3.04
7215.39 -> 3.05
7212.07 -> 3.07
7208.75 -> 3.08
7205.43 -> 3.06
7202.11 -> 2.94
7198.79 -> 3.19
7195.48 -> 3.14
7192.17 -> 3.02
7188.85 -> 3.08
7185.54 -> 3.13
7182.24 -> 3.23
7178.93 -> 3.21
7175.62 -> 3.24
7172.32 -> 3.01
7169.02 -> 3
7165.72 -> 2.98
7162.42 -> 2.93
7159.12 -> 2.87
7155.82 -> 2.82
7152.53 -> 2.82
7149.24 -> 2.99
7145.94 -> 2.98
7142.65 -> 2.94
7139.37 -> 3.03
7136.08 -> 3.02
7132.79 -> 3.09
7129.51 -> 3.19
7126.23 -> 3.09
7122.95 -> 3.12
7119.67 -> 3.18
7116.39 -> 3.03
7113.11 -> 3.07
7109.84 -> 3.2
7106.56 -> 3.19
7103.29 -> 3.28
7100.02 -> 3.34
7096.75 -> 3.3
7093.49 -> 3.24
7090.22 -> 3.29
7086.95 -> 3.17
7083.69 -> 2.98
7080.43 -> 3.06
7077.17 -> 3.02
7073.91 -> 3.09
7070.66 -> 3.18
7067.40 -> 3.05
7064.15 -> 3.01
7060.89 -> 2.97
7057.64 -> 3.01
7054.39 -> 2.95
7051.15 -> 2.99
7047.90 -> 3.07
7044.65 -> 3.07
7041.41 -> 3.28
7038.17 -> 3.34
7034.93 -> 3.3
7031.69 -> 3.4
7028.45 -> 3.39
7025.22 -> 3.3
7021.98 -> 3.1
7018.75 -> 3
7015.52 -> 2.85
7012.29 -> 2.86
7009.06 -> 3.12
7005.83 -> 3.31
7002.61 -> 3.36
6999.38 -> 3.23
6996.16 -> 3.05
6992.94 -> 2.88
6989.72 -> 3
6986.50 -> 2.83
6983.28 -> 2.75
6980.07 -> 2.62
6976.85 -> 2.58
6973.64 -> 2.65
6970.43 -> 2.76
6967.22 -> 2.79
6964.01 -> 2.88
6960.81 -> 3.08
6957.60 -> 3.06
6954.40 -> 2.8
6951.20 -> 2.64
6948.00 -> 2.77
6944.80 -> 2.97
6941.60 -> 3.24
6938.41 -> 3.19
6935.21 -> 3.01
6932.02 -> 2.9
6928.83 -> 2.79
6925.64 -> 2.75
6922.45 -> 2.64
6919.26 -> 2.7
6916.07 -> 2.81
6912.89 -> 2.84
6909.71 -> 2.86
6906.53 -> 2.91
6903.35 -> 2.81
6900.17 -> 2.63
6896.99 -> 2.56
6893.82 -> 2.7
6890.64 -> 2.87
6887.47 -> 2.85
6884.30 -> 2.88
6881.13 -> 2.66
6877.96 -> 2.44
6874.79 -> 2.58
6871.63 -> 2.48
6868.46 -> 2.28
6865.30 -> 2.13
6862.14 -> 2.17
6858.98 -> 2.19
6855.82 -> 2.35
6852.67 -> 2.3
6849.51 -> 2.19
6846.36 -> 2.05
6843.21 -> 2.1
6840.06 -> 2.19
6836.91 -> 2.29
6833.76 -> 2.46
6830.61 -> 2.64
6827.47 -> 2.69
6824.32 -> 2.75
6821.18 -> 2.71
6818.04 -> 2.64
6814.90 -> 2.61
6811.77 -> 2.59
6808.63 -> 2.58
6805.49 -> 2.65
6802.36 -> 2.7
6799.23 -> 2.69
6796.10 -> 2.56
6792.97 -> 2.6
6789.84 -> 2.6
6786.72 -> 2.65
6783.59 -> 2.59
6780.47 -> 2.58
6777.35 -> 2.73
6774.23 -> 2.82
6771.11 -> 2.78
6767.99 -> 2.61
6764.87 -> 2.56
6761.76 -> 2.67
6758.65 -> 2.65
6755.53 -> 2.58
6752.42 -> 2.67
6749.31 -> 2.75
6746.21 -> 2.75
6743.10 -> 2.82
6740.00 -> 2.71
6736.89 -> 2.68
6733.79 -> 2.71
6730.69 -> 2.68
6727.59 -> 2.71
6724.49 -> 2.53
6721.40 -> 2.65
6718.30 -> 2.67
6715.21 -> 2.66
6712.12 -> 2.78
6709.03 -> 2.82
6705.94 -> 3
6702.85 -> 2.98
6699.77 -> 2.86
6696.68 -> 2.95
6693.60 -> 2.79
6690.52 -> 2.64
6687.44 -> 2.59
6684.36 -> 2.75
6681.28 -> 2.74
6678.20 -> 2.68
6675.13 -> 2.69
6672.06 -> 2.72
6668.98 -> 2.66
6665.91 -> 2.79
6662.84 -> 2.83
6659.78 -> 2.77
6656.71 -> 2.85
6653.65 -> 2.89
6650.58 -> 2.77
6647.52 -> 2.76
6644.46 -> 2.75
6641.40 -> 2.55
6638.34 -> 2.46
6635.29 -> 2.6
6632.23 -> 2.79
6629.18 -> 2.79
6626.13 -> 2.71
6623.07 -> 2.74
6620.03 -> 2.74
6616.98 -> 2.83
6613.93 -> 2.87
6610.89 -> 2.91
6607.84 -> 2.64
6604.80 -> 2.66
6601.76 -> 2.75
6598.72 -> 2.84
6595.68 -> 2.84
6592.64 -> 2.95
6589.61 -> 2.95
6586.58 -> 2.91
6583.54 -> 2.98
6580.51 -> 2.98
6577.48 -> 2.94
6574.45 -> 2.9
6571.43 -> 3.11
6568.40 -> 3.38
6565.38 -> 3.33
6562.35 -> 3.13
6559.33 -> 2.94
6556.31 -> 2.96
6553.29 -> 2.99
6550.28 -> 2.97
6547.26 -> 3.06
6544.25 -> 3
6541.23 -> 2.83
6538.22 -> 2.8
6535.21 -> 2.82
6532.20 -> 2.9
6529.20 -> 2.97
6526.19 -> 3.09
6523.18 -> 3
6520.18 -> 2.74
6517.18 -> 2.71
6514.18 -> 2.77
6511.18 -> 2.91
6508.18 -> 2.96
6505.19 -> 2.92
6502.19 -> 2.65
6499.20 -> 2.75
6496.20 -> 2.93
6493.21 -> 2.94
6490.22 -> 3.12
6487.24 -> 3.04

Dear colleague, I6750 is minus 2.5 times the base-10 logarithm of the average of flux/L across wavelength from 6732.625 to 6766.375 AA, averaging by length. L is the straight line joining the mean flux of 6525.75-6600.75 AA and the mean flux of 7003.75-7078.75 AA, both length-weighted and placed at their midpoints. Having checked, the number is 0.13 mag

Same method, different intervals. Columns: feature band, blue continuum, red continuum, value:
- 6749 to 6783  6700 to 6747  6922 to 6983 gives 0.04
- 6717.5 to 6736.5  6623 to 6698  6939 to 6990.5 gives 0.04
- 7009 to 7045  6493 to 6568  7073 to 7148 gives -0.03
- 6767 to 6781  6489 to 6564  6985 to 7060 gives 0.11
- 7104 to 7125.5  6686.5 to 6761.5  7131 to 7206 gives -0.05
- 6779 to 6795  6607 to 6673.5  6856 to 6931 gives 0.03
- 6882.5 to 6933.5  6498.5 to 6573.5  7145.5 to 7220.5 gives 0.08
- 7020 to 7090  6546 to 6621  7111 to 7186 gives -0.04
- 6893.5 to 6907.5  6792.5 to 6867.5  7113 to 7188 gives -0.06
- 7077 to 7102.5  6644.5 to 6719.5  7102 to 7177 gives -0.06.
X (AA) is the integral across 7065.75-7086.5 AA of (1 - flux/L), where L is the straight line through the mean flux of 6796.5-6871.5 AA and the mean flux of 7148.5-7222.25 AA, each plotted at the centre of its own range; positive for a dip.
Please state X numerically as -1.6 AA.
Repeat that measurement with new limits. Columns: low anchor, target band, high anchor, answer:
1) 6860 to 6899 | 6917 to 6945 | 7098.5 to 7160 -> -2.6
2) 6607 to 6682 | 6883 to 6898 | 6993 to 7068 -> 1.0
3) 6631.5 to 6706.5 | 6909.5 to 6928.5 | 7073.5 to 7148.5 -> 1.3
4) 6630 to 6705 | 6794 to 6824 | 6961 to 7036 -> 2.3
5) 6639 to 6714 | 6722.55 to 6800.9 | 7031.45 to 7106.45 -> 5.1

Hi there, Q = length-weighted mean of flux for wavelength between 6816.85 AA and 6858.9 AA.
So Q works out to 2.4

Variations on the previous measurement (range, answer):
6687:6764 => 2.73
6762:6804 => 2.65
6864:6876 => 2.37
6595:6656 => 2.74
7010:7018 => 2.89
